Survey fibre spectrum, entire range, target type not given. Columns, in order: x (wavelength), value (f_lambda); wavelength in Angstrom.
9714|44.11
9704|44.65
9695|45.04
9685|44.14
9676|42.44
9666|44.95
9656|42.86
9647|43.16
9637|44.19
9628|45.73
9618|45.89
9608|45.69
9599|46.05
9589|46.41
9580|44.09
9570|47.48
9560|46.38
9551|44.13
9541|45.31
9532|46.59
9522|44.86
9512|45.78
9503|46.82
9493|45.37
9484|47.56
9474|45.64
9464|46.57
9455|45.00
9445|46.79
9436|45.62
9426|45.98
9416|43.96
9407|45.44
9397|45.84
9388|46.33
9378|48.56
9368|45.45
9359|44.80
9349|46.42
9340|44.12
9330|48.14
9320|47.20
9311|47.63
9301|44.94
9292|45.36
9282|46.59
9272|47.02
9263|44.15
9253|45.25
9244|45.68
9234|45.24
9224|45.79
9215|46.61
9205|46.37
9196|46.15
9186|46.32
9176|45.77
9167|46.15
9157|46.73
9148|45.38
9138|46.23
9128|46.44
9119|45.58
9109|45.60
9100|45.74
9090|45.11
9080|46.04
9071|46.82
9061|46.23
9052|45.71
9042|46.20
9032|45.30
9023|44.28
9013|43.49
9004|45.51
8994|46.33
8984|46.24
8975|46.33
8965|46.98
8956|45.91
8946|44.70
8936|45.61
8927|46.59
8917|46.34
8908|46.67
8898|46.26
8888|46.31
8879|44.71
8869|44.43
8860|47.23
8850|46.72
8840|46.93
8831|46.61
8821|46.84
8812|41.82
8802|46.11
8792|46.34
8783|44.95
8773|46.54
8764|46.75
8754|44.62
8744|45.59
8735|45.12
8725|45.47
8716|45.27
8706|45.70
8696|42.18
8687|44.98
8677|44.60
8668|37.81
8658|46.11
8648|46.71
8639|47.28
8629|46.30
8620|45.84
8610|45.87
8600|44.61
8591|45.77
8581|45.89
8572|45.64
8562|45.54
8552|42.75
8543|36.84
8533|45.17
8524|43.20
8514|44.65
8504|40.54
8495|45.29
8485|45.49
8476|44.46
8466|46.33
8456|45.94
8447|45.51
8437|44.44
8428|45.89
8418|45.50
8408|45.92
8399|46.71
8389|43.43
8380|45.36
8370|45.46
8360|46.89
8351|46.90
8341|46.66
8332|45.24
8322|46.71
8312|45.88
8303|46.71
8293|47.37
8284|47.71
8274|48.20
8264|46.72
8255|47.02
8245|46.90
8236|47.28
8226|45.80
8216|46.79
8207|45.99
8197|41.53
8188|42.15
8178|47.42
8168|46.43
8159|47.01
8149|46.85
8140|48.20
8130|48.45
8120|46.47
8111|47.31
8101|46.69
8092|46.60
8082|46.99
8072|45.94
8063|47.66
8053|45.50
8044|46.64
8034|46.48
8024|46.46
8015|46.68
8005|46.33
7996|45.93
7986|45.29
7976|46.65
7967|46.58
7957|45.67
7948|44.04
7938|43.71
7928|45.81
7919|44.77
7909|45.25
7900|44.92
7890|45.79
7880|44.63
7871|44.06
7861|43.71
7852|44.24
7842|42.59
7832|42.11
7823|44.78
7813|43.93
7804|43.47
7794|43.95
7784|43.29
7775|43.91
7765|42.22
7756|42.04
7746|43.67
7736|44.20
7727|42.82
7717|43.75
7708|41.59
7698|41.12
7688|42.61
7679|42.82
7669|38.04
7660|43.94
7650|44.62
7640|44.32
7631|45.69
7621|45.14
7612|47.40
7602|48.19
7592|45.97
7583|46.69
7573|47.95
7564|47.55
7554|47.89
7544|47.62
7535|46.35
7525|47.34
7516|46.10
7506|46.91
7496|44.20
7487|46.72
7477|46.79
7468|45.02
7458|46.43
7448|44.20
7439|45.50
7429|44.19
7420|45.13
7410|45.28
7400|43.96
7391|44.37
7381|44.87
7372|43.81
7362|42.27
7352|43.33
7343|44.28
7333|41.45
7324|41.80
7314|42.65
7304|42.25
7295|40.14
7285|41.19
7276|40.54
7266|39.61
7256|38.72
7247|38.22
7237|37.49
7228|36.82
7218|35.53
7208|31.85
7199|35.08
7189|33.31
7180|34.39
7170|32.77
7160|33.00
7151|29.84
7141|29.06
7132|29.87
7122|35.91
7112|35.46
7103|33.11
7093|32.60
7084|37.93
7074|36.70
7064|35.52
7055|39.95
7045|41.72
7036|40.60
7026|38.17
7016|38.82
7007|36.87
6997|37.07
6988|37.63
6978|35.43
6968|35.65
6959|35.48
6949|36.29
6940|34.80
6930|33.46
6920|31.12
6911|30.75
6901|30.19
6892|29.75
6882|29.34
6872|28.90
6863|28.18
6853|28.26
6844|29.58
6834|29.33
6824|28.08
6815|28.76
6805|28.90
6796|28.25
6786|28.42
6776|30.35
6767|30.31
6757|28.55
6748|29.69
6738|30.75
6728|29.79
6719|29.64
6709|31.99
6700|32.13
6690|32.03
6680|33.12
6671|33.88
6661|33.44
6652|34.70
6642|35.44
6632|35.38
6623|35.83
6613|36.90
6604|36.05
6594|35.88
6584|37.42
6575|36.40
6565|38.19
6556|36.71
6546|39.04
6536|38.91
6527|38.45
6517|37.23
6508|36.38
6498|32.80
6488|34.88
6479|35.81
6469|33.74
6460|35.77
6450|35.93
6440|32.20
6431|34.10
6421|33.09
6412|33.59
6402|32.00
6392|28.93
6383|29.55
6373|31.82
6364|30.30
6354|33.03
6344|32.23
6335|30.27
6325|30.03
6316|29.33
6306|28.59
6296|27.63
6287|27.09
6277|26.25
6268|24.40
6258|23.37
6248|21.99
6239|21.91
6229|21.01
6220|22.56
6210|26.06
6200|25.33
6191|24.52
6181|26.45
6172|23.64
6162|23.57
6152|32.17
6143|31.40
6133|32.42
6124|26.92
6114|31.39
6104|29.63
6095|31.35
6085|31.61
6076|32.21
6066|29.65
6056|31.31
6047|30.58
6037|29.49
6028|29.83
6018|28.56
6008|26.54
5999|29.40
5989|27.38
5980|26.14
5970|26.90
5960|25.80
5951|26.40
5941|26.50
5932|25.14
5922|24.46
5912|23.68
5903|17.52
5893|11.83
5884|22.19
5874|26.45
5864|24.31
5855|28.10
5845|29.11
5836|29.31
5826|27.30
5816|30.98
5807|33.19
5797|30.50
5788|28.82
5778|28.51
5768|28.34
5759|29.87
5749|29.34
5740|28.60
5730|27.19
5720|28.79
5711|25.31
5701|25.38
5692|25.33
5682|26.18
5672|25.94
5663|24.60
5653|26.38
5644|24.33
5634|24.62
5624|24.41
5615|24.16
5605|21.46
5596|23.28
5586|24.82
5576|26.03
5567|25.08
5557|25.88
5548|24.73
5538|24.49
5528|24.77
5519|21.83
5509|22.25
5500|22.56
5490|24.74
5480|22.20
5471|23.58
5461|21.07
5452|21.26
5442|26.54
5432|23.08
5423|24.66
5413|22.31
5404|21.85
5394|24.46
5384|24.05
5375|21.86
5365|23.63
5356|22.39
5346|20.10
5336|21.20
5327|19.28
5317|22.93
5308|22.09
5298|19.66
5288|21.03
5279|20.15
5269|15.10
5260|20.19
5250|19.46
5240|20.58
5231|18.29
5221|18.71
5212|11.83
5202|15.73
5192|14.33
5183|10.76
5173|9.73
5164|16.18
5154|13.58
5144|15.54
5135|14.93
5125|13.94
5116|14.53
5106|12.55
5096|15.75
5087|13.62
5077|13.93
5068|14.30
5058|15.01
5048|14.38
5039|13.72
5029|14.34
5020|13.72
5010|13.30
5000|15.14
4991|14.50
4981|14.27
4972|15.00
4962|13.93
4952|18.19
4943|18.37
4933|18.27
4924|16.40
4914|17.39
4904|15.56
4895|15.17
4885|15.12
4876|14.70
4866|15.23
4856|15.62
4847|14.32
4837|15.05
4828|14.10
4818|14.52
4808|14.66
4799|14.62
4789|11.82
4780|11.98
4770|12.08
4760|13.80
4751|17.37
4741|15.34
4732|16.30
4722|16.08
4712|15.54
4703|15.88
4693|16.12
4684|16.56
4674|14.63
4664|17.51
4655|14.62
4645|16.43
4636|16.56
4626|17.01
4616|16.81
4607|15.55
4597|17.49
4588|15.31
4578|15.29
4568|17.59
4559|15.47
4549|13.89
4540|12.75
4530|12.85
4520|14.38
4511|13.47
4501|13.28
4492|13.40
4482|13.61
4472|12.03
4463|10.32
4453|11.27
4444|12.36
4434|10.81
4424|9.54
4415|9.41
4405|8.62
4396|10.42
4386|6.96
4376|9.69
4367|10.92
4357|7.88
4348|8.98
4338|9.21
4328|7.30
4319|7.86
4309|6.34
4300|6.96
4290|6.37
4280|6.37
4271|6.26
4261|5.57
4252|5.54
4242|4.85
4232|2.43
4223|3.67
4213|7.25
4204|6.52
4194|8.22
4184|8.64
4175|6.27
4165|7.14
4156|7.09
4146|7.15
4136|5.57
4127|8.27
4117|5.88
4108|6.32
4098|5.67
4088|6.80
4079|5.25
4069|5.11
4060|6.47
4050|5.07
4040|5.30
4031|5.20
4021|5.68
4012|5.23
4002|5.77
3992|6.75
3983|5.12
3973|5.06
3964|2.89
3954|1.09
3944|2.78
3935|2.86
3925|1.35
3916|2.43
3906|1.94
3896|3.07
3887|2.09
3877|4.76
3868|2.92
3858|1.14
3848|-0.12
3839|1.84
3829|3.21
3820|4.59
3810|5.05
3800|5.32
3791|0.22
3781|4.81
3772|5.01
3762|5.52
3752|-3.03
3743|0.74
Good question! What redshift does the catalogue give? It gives 0.00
